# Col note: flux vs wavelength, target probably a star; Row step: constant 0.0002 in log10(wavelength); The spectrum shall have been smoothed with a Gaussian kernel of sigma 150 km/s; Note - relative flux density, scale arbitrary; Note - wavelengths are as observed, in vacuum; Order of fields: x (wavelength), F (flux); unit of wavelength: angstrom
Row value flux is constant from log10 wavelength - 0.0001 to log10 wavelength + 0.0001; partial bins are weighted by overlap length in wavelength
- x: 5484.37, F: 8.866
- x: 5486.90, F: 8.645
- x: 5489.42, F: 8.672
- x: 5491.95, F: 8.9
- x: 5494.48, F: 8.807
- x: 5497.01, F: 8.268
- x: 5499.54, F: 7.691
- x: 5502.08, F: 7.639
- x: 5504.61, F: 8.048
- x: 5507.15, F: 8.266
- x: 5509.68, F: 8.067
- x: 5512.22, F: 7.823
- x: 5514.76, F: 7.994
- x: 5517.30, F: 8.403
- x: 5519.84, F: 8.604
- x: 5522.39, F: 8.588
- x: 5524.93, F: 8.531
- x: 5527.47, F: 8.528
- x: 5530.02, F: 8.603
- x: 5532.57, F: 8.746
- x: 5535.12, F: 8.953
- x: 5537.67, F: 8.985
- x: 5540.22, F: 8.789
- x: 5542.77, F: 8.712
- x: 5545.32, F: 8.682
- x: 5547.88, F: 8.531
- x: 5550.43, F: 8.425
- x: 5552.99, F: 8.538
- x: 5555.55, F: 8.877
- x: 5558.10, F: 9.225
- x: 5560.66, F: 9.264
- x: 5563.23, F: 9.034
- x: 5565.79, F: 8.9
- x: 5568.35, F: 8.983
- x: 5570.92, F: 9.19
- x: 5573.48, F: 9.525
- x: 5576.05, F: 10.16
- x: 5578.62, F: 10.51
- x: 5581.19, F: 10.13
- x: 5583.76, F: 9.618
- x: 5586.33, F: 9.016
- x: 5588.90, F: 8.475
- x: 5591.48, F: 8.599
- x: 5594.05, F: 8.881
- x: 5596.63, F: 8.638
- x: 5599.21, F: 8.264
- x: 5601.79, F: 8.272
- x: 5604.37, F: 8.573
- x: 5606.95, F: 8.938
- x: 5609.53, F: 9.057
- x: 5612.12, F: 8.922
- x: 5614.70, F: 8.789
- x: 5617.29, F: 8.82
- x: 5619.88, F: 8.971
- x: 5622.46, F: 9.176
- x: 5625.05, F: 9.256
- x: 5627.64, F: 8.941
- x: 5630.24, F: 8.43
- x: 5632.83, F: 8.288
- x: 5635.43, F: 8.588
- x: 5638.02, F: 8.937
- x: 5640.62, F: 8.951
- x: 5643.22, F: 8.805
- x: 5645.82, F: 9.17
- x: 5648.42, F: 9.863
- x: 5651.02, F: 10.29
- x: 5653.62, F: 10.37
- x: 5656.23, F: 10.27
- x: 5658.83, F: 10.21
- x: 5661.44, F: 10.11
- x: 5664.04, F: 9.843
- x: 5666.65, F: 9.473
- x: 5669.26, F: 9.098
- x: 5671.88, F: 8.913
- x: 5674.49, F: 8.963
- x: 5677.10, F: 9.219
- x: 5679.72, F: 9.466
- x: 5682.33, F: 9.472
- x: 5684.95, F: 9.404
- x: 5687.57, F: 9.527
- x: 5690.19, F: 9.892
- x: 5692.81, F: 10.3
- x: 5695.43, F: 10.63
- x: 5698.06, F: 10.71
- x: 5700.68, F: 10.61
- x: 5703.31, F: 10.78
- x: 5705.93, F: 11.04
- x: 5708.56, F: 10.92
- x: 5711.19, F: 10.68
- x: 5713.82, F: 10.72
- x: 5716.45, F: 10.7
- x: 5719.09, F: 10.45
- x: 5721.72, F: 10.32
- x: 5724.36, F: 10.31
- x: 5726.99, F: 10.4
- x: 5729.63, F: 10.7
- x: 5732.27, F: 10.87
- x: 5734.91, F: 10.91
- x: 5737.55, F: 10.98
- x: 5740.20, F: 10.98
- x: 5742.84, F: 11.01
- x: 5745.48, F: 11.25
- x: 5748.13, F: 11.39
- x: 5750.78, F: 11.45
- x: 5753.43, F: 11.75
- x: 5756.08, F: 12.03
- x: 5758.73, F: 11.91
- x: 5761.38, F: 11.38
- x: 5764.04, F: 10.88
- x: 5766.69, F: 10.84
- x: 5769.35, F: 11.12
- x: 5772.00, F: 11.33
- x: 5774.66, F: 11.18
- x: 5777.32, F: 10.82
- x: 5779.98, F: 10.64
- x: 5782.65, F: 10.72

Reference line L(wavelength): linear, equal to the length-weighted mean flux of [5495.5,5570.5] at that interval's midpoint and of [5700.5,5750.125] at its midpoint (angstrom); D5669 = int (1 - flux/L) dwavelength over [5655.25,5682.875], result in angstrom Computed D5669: 1.6 angstrom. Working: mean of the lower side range 8.55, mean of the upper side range 10.8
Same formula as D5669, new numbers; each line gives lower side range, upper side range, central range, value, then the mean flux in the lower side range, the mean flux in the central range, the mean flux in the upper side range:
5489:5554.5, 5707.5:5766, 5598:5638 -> 3.5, 8.45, 8.76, 11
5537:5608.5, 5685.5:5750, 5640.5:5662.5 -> 0.2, 8.99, 9.82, 10.7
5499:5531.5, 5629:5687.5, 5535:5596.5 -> -3.2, 8.23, 9.08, 9.37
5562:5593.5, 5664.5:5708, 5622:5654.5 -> 1.6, 9.34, 9.14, 9.86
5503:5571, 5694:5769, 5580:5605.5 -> 1.2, 8.63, 8.84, 11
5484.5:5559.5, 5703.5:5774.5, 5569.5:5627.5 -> 1.9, 8.51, 9.08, 11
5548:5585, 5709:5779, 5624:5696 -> 5.3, 9.29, 9.44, 11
